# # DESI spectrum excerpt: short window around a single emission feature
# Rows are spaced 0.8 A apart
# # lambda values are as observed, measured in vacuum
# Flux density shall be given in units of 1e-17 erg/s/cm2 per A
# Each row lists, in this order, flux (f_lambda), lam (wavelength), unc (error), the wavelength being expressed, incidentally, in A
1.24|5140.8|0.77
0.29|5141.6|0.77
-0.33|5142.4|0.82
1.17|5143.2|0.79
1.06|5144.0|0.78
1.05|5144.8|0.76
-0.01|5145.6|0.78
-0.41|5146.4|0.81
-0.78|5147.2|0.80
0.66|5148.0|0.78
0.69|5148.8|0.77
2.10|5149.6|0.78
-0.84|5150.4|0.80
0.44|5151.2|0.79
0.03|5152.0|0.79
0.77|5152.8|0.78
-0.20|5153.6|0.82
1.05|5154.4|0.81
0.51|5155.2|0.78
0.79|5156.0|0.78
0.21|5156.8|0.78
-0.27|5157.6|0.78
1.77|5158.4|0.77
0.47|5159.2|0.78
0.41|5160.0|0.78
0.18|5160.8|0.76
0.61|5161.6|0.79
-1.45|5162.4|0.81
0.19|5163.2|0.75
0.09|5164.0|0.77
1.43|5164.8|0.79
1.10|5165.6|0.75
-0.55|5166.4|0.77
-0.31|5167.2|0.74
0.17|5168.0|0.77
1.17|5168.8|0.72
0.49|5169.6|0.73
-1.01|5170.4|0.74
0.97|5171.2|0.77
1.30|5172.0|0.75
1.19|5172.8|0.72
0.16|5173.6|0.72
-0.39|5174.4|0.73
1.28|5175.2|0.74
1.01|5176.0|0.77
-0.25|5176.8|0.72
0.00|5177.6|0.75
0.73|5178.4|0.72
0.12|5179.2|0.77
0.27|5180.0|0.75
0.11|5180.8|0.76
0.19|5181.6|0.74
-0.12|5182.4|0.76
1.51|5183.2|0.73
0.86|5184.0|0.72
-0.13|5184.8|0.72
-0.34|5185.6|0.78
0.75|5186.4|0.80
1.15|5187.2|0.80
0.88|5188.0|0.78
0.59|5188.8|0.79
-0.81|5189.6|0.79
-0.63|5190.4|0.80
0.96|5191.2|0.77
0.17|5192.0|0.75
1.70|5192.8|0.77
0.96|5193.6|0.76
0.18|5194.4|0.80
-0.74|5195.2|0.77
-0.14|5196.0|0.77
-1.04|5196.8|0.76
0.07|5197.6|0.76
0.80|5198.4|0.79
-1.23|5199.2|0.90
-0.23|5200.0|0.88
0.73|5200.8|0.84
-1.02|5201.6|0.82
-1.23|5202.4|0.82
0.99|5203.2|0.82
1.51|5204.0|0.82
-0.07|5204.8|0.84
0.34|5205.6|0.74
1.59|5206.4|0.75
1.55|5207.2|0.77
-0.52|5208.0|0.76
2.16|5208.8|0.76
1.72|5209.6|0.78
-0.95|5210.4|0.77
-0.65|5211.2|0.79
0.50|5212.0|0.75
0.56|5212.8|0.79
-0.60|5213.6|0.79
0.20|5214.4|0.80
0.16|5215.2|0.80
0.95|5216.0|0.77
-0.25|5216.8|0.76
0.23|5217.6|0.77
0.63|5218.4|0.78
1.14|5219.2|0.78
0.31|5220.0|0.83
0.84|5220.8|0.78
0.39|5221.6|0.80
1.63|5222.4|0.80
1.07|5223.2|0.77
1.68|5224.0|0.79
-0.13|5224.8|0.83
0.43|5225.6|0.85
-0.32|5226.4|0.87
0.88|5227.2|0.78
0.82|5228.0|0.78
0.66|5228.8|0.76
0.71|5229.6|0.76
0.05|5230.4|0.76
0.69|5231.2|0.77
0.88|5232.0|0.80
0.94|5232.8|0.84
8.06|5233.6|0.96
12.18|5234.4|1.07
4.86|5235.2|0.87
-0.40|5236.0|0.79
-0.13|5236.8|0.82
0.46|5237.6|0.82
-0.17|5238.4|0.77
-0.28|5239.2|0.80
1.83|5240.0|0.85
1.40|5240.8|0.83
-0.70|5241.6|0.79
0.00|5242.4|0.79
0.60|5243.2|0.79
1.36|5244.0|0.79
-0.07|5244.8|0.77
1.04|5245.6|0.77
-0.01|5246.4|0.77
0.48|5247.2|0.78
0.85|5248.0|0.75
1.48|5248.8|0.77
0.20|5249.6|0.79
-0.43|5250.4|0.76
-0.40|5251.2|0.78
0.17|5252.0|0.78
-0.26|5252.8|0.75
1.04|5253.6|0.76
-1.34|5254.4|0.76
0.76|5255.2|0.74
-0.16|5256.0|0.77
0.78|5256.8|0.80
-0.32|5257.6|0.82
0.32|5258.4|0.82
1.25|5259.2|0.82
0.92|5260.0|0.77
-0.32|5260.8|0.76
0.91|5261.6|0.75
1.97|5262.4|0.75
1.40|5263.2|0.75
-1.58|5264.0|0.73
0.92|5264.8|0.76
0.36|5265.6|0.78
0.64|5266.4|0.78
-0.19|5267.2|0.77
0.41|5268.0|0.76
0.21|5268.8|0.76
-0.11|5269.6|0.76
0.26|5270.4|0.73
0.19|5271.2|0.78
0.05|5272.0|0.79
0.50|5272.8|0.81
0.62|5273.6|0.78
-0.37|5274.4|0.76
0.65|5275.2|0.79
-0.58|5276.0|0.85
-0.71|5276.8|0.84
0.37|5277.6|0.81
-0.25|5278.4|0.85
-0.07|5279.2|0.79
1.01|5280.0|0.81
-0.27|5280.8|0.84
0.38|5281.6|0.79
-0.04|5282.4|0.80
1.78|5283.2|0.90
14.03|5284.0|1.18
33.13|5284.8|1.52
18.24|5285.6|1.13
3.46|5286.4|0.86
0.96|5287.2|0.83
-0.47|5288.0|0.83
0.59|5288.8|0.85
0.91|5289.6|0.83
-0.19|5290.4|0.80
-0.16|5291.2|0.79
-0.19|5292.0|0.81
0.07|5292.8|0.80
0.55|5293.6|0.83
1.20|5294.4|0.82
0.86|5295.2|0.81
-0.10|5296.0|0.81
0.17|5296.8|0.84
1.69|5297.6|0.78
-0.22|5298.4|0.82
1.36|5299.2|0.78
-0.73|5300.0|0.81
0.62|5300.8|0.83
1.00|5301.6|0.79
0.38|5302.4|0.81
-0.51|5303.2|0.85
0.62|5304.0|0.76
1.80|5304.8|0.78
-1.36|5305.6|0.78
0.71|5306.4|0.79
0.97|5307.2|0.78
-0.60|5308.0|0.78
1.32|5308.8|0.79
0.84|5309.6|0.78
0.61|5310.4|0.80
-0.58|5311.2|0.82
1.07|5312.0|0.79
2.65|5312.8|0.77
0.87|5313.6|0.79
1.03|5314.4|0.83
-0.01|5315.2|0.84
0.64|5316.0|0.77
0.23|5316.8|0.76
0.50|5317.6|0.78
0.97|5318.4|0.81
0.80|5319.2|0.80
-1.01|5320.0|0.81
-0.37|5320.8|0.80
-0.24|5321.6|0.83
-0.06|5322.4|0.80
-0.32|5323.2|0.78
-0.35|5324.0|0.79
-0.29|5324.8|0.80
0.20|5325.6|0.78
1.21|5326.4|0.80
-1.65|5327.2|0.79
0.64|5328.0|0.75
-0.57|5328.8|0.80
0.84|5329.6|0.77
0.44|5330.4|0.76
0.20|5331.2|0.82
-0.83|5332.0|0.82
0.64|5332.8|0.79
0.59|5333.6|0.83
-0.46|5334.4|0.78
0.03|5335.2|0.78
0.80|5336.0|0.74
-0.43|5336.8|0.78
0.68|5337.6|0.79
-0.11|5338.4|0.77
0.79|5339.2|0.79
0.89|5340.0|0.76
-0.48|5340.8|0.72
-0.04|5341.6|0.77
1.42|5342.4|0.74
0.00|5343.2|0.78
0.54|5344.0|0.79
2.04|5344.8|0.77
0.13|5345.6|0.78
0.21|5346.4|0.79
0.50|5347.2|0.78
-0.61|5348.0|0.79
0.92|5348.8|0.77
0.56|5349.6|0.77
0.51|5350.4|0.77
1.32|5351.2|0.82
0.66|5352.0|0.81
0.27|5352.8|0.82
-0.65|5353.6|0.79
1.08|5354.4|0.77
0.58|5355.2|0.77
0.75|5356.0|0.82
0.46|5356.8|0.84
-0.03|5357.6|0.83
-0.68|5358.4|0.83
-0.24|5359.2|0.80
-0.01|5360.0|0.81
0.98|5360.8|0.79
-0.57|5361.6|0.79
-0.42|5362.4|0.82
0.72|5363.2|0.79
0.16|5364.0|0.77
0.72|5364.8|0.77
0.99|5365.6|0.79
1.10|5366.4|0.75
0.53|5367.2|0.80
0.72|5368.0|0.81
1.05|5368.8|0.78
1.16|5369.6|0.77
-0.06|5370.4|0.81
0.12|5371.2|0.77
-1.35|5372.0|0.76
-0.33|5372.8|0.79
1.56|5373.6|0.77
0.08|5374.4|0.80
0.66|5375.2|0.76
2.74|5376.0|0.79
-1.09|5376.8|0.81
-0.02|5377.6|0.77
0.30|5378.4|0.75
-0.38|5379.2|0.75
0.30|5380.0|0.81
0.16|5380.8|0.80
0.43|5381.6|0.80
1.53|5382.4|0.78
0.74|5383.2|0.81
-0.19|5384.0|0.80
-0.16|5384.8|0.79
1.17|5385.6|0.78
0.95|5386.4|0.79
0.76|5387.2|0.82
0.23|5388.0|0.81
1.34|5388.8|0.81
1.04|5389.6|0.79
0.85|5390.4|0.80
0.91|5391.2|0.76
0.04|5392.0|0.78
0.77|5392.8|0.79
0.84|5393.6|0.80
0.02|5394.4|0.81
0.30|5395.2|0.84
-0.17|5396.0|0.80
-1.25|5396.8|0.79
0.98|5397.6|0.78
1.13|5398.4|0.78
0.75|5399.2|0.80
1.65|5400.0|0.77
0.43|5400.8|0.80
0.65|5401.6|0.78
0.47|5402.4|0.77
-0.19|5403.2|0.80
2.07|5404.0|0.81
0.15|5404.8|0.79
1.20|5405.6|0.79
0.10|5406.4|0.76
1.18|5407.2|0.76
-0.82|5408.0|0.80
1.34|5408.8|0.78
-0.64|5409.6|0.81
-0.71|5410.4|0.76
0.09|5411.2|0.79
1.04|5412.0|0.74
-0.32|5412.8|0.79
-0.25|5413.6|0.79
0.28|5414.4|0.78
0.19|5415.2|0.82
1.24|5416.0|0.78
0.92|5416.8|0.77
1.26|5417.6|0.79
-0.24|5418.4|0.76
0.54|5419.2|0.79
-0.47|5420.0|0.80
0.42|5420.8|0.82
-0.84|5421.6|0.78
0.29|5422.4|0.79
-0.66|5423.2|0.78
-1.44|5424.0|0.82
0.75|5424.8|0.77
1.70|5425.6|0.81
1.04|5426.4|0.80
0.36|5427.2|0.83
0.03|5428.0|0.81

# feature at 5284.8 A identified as [O III]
